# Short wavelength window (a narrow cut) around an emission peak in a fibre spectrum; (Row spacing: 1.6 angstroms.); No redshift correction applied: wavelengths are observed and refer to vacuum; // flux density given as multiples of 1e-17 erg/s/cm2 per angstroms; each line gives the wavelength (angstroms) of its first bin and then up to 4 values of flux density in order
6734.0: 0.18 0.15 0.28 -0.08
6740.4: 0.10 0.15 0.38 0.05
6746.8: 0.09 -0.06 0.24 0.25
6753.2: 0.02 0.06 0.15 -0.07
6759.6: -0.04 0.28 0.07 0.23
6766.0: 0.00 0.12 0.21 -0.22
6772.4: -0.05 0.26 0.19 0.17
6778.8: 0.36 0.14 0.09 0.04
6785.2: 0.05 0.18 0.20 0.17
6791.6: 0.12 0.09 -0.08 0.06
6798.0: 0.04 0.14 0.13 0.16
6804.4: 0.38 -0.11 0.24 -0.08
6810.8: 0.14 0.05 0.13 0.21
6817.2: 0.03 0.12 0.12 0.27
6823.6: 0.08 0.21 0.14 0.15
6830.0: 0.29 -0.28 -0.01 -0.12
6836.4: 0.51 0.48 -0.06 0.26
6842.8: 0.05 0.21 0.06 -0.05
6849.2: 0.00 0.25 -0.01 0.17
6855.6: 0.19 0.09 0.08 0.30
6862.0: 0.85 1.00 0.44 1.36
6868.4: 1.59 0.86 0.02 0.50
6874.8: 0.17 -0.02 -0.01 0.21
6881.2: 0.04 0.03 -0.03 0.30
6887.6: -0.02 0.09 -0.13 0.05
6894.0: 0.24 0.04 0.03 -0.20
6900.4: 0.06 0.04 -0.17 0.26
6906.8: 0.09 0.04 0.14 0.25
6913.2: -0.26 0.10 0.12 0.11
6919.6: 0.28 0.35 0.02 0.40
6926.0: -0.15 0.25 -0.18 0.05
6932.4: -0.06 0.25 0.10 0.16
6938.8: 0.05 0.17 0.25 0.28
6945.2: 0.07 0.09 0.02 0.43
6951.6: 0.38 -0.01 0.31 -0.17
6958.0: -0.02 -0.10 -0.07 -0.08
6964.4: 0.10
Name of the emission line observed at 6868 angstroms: [O II]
